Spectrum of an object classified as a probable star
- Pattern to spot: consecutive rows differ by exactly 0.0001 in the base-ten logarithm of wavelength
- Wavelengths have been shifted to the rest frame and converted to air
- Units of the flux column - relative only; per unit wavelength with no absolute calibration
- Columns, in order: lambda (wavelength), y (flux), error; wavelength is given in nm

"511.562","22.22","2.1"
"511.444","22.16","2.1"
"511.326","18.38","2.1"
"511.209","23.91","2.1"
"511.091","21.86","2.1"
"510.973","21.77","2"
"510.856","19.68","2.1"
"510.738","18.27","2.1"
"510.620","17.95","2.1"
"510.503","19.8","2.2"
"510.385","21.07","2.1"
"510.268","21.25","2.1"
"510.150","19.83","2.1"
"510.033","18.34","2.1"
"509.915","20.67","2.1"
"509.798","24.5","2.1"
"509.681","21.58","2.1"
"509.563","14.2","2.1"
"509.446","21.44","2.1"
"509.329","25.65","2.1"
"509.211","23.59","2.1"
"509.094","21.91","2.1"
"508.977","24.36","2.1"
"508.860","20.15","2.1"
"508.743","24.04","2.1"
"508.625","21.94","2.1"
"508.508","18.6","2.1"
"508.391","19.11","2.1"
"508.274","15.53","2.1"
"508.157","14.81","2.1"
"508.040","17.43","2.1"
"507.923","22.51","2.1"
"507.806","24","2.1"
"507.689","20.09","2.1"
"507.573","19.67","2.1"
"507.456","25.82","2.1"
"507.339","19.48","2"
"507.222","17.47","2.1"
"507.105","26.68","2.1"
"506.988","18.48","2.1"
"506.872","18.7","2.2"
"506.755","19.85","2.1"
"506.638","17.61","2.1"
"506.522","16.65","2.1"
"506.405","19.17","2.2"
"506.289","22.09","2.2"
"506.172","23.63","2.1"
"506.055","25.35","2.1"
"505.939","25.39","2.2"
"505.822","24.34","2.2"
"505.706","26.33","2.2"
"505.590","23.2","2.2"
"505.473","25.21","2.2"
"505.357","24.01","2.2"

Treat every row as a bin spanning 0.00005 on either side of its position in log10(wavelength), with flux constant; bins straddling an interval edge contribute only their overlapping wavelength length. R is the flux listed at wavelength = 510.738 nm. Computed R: 18.27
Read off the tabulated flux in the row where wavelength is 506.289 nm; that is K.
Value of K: 22.09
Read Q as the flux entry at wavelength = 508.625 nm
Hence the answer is 21.94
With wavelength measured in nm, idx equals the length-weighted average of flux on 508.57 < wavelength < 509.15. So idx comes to 22.5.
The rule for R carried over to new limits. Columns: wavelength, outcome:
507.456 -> 25.82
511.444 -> 22.16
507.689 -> 20.09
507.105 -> 26.68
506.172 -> 23.63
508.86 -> 20.15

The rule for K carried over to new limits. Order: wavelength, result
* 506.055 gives 25.35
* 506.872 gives 18.7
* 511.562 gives 22.22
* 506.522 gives 16.65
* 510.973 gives 21.77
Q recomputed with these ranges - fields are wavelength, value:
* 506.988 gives 18.48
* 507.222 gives 17.47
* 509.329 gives 25.65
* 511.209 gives 23.91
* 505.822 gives 24.34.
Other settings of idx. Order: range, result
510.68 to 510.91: 18.9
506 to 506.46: 22.5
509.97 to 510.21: 19.1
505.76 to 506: 24.9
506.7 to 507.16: 20.9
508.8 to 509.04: 22.3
